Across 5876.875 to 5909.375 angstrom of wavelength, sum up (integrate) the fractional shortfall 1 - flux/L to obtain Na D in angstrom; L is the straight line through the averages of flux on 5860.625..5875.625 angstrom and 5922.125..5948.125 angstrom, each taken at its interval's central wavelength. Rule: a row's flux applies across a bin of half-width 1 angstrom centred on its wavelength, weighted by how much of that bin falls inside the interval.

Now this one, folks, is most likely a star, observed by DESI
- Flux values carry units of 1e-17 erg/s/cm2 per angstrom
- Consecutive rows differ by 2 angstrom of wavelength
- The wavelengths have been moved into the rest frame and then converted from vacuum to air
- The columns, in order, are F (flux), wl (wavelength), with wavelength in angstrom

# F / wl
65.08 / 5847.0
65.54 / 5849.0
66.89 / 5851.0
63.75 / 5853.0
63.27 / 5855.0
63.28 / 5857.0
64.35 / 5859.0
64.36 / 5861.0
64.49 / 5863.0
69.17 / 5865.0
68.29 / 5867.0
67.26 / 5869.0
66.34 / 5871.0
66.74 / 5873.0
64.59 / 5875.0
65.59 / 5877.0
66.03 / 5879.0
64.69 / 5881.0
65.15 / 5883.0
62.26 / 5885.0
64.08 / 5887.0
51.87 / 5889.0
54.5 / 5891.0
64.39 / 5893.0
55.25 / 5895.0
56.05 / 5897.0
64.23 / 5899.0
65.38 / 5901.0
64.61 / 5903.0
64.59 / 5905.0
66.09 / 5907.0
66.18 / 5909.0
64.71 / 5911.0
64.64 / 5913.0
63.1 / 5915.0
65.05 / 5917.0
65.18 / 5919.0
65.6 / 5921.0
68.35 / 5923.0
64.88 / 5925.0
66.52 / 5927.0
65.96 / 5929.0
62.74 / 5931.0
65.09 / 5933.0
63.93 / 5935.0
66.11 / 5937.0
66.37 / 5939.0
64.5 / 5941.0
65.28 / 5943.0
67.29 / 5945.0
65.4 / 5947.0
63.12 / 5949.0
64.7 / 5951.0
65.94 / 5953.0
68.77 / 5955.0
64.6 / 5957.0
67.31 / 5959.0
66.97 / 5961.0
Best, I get 1.9 angstrom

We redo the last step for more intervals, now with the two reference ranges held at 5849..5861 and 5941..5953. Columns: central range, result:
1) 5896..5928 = 0.1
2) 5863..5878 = -0.5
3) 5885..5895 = 0.9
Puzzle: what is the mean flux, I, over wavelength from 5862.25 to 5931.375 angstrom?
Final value 64.1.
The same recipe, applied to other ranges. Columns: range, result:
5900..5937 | 65.2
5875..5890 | 62.9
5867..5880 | 66.3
